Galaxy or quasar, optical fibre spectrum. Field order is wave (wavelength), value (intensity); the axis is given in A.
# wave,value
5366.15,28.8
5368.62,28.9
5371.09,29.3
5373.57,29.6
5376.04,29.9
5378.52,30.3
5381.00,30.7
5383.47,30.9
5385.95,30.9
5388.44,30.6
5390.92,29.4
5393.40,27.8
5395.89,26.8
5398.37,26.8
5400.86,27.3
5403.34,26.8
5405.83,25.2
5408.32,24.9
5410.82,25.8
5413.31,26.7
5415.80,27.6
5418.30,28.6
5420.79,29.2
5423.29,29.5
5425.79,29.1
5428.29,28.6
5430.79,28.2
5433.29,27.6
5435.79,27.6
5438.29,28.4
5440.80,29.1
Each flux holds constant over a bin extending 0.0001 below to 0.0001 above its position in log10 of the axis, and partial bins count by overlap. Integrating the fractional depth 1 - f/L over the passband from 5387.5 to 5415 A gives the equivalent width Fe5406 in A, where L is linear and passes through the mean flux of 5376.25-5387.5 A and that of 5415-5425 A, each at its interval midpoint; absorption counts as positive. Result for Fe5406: 2.4 A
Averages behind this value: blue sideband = 30.6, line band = 27.1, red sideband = 28.8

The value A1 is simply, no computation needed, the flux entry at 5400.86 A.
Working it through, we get 27.3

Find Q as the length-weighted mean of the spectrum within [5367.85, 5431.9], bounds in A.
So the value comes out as 28.4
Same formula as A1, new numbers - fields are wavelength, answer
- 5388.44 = 30.6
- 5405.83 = 25.2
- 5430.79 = 28.2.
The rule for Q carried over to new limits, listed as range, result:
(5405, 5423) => 27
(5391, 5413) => 26.6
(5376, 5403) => 29.1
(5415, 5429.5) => 28.8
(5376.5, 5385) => 30.6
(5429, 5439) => 28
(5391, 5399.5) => 27.5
